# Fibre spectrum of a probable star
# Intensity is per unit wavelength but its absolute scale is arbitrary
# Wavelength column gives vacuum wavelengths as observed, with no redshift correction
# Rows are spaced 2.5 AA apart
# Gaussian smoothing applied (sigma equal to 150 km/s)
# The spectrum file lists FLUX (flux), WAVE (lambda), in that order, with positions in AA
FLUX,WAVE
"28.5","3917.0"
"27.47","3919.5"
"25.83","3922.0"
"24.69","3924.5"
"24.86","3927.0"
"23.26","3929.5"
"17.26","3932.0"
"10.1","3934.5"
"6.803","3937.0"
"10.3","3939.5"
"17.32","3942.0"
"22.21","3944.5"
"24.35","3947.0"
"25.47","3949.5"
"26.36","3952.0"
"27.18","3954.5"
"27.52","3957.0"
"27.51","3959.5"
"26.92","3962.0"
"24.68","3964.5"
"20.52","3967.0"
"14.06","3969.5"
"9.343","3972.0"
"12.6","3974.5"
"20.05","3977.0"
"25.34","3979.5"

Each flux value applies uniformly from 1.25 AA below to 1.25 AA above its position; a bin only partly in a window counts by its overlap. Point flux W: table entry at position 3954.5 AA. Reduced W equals 27.18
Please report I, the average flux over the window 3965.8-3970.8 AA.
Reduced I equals 17.2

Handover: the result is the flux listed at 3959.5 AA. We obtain 27.51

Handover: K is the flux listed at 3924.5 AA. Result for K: 24.69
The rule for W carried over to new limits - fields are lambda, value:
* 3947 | 24.35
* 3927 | 24.86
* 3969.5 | 14.06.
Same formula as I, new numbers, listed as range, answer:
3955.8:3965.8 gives 26.6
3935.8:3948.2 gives 16.2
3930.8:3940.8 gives 11.1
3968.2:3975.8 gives 12.1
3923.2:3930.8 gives 24.2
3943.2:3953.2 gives 24.6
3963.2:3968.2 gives 22.7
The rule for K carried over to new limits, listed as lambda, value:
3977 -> 20.05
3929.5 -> 23.26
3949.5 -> 25.47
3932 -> 17.26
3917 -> 28.5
